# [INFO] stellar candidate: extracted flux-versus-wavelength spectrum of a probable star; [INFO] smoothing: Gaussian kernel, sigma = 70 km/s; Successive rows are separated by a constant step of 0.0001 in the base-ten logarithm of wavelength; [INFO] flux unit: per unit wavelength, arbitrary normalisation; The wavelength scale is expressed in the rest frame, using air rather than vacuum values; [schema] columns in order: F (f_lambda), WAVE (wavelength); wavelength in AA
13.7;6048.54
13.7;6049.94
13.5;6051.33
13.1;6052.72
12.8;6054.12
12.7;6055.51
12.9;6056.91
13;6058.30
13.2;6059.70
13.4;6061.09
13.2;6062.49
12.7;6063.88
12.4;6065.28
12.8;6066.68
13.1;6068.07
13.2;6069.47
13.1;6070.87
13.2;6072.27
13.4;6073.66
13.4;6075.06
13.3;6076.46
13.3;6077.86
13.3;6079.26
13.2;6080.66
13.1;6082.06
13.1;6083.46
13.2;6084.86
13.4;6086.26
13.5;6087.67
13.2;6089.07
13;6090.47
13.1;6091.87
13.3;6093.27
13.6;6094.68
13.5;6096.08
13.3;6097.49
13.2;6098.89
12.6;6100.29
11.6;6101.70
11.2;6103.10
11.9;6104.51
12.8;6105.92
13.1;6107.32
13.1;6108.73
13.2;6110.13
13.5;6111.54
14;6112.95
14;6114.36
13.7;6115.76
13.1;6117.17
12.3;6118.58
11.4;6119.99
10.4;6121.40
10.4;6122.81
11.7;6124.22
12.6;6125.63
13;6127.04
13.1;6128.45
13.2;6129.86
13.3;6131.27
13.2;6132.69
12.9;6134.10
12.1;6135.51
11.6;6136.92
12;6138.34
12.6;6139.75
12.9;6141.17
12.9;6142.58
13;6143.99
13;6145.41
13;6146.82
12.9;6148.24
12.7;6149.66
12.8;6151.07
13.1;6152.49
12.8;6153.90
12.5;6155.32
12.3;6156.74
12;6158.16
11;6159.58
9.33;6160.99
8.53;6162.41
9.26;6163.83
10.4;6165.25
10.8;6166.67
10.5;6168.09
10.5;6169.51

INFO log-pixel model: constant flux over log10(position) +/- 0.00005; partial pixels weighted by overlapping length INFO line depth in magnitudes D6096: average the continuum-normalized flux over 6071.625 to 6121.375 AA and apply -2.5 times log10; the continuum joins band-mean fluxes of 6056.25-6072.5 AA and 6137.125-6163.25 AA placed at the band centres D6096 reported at -0.03 mag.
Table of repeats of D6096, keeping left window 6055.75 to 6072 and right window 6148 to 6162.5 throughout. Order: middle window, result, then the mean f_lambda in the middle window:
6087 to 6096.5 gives -0.05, 13.3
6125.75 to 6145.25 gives -0.05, 12.8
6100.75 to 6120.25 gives -0.03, 12.8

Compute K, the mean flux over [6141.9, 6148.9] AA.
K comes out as 13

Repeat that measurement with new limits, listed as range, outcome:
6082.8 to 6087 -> 13.2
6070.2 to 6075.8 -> 13.3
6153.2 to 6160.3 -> 12.1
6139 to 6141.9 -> 12.7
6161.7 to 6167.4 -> 9.75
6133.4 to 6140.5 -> 12.2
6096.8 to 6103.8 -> 12.4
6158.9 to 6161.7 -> 10.2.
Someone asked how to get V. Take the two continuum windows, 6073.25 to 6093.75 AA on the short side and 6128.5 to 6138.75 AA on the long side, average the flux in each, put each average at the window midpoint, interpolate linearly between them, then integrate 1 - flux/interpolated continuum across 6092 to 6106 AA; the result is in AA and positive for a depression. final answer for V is 0.4 AA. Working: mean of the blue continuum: 13.3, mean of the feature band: 12.7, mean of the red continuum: 12.7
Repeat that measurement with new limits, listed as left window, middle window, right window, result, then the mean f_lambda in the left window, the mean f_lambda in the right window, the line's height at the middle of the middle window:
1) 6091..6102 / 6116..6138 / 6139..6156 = 1.07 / 13.1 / 12.9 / 12.9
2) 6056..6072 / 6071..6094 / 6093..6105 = -0.75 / 13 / 12.7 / 12.8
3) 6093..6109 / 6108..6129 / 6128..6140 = 0.11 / 12.7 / 12.7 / 12.7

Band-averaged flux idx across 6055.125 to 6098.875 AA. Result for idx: 13.2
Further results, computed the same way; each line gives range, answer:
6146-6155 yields 12.9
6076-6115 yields 13.1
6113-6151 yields 12.6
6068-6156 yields 12.9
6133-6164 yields 12.1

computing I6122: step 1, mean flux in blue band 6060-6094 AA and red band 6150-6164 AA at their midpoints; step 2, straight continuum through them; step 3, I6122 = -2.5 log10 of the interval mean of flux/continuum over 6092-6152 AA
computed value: -0.044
